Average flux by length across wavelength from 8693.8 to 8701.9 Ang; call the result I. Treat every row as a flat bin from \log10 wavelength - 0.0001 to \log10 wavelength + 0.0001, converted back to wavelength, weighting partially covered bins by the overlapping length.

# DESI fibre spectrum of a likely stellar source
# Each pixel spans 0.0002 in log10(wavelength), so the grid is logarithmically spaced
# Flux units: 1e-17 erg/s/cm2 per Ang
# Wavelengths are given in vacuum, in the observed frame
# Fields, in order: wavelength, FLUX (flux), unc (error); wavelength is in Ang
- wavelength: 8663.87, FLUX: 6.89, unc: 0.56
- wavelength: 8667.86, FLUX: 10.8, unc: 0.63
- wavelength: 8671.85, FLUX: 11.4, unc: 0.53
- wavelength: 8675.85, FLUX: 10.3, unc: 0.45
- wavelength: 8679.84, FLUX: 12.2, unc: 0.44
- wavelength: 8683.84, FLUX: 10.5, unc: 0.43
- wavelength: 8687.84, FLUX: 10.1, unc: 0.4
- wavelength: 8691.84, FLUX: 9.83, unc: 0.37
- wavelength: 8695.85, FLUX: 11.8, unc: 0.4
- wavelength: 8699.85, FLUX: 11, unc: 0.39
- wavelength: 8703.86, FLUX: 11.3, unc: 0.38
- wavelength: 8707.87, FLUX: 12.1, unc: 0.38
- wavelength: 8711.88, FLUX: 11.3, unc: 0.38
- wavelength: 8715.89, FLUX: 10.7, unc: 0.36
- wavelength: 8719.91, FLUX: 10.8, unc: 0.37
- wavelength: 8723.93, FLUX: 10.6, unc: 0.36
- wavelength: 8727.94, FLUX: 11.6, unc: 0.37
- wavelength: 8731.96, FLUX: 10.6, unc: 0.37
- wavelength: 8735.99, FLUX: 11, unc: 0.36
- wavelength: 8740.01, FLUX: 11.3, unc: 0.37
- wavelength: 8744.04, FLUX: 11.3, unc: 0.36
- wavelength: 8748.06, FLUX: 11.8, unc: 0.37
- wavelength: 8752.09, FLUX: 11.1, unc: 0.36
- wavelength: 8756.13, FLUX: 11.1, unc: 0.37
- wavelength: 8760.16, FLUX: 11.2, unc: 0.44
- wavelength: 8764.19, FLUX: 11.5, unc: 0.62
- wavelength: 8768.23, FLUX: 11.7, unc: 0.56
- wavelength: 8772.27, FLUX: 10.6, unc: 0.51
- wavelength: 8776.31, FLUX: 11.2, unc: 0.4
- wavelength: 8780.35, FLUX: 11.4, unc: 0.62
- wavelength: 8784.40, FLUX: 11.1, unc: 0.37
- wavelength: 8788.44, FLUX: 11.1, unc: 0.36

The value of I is 11.4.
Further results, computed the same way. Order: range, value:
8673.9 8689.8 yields 10.8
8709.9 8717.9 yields 11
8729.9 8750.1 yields 11.2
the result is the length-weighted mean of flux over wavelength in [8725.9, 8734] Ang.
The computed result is 11.1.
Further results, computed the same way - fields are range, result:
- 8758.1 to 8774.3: 11.3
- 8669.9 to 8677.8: 10.8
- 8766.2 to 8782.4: 11.2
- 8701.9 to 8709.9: 11.7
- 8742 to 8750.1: 11.6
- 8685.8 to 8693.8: 9.97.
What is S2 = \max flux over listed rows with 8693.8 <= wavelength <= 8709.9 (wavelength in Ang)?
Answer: 12.1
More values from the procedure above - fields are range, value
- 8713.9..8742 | 11.6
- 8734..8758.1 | 11.8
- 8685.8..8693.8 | 10.1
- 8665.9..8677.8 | 11.4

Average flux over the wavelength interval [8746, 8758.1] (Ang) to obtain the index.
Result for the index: 11.3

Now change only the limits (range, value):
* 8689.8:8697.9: 10.8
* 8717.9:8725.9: 10.7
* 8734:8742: 11.2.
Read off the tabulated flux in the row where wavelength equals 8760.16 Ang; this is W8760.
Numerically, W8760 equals 11.2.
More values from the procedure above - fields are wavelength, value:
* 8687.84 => 10.1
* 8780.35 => 11.4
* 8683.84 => 10.5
